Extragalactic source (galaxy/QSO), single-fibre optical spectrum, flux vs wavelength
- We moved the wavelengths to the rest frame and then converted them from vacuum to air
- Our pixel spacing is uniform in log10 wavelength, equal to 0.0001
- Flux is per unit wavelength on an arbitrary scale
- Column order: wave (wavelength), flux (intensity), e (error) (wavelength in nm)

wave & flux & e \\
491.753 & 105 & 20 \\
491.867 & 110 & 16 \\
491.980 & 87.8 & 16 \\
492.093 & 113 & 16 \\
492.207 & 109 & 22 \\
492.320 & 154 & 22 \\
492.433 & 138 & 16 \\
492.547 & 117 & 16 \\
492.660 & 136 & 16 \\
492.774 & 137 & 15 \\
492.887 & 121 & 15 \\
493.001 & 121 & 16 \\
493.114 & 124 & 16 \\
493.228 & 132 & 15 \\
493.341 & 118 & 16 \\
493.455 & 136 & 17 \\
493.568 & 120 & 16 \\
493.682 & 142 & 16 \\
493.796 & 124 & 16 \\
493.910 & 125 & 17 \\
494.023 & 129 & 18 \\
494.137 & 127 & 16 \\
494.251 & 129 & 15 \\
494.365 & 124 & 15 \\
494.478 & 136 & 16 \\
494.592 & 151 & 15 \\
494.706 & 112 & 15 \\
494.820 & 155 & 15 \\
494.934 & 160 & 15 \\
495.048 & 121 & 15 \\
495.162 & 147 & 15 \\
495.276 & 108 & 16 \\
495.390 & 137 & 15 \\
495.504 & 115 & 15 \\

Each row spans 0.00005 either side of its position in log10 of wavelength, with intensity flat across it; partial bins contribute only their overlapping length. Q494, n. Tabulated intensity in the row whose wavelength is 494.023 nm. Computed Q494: 129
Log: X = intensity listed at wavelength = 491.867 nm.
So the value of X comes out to 110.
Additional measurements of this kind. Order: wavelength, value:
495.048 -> 121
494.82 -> 155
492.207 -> 109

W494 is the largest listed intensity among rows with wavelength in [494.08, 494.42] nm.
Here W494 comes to 129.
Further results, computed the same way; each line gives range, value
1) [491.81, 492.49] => 154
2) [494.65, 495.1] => 160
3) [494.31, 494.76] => 151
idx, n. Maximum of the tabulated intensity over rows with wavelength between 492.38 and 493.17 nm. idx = 138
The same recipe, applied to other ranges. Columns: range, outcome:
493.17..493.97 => 142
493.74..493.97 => 125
